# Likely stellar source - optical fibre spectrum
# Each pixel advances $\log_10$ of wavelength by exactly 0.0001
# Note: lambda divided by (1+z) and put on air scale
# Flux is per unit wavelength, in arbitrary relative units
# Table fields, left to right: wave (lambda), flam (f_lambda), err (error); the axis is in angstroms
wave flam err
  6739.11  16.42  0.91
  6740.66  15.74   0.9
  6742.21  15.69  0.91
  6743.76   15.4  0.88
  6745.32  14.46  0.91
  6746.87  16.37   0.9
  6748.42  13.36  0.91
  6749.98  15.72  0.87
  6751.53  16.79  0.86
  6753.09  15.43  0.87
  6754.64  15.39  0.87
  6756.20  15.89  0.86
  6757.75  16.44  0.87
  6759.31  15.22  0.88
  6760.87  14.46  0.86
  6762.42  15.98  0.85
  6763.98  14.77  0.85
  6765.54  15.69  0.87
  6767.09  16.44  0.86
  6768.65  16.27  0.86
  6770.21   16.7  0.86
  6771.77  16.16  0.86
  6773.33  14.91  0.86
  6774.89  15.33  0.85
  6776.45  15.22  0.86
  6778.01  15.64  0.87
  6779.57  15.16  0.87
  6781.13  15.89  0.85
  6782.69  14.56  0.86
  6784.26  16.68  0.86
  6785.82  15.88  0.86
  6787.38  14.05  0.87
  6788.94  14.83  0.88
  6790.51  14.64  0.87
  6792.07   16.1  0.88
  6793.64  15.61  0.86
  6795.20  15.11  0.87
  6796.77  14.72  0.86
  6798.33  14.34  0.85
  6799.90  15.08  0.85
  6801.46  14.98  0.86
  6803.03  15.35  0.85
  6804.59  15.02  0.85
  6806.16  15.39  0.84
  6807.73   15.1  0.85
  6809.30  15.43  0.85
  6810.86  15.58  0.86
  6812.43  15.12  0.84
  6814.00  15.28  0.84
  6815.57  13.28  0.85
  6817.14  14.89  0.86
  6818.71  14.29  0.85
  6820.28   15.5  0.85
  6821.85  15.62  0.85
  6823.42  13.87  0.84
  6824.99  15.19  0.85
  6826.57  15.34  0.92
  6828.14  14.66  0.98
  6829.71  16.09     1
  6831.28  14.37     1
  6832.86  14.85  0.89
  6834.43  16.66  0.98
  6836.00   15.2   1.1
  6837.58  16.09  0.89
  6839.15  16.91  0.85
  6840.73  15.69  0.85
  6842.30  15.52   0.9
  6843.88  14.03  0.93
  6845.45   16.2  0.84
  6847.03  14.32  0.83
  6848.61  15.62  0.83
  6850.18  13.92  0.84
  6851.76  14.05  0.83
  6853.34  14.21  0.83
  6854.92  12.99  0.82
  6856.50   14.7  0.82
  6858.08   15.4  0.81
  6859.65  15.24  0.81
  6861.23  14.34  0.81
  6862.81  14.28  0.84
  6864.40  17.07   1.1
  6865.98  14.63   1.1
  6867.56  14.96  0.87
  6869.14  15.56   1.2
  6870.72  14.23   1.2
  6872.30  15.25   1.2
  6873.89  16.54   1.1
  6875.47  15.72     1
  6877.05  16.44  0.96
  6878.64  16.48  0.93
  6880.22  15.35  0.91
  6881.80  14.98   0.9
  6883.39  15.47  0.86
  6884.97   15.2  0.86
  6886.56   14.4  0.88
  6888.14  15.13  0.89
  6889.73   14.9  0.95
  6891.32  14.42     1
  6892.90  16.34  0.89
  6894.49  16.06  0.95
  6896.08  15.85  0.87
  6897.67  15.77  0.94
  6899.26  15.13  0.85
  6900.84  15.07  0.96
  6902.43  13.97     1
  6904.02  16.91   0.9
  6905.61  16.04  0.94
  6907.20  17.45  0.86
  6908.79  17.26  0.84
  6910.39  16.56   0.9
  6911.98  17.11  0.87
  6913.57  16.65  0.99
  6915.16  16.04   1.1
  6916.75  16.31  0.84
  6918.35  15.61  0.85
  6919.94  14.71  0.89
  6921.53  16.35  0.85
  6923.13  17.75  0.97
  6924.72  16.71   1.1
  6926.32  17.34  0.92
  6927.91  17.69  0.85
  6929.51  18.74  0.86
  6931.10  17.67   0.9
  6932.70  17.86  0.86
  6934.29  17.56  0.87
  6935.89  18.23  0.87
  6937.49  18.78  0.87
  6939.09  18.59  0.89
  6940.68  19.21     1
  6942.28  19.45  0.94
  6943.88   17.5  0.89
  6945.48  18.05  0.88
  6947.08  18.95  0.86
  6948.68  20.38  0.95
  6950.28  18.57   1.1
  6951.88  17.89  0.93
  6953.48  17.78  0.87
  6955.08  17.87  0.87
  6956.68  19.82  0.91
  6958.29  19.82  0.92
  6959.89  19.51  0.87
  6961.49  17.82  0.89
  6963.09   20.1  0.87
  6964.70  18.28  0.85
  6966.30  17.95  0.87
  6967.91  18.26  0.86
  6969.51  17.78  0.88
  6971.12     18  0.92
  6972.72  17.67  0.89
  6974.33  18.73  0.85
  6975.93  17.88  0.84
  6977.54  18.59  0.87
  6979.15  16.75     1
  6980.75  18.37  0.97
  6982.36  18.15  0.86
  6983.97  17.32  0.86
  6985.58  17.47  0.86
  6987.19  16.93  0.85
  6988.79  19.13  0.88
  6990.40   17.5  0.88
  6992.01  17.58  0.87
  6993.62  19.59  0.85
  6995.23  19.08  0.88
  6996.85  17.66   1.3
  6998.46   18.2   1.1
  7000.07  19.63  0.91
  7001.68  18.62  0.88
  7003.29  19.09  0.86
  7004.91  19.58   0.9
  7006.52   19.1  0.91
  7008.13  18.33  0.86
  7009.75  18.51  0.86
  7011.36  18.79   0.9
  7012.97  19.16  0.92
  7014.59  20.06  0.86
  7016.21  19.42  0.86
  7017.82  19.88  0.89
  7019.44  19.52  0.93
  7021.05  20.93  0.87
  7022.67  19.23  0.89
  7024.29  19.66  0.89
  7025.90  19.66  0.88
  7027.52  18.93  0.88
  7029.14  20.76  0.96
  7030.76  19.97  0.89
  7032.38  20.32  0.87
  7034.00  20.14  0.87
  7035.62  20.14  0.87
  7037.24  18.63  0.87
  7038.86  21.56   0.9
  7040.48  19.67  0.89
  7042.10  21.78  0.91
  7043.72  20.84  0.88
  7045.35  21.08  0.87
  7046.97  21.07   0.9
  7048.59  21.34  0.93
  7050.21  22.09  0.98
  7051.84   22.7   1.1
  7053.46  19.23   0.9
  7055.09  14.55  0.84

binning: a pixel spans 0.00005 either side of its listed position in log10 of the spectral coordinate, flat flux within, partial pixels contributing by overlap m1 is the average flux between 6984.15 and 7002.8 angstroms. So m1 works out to 18.3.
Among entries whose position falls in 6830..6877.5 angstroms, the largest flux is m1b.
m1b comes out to 17.07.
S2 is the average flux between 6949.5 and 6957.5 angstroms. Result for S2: 18.4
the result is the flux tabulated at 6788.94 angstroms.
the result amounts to 14.83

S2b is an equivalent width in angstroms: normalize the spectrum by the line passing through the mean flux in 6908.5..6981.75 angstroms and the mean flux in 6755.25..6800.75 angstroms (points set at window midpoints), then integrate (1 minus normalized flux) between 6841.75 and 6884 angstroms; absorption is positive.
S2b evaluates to 4.1 angstroms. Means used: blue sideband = 15.4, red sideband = 17.9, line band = 15.1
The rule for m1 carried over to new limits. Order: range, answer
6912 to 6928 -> 16.5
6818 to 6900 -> 15.2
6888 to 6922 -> 15.9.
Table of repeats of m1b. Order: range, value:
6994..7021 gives 20.06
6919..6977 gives 20.38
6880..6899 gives 16.34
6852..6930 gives 18.74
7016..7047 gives 21.78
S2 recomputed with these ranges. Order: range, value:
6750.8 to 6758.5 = 16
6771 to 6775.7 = 15.5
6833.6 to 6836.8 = 15.9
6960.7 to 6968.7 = 18.5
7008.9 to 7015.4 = 19.1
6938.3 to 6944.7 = 18.7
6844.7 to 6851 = 15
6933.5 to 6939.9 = 18.3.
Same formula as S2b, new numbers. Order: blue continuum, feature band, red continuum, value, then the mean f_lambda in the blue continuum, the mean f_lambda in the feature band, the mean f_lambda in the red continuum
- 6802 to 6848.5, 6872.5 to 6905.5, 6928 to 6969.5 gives 2.8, 15.2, 15.5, 18.6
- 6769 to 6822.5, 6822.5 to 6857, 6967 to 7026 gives 2.0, 15.2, 15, 18.6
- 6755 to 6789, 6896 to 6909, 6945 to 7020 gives 1.2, 15.6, 15.9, 18.6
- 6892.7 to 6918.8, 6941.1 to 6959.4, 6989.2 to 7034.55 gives -1.4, 16.1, 18.8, 19.2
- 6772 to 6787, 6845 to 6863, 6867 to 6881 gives 1.2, 15.5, 14.6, 15.6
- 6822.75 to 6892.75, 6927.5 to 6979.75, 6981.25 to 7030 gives -2.5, 15.2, 18.4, 18.9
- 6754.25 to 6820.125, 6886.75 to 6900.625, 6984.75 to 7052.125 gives 1.5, 15.3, 15.4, 19.6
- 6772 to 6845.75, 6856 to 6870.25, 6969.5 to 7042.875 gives 1.0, 15.2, 15.1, 19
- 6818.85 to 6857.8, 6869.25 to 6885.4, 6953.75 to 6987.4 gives 0.4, 15.1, 15.6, 18.3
